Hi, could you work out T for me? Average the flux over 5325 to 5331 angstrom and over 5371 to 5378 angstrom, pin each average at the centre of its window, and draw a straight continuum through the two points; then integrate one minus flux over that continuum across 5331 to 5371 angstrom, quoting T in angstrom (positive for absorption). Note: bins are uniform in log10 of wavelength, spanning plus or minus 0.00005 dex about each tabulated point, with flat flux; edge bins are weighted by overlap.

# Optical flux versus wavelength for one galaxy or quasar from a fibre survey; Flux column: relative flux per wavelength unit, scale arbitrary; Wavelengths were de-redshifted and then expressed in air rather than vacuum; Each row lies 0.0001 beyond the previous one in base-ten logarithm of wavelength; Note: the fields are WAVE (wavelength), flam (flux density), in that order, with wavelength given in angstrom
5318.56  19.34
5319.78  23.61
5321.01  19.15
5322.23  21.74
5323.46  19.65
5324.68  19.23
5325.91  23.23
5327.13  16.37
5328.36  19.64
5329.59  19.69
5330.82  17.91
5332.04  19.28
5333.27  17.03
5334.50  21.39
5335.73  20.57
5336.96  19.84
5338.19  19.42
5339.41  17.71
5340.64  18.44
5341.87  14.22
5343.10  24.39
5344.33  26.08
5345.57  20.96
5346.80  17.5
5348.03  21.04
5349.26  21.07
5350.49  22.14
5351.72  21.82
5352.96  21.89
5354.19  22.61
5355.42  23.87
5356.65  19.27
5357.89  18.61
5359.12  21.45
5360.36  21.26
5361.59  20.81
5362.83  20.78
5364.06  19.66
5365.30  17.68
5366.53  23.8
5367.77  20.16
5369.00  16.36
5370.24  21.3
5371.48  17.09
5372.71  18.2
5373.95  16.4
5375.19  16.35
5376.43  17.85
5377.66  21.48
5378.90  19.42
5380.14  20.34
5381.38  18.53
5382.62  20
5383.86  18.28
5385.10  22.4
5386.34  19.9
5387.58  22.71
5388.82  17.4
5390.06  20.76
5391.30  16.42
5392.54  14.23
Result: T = -3.7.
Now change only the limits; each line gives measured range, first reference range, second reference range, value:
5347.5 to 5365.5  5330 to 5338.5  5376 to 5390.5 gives -1.3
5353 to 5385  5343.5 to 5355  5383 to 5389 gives 1.9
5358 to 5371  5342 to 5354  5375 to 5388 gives 0.3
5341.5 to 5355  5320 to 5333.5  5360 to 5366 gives -1.1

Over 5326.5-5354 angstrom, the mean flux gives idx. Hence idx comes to 20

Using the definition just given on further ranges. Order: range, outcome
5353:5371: 20.6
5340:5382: 20.1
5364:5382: 19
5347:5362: 21.2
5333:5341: 19.3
